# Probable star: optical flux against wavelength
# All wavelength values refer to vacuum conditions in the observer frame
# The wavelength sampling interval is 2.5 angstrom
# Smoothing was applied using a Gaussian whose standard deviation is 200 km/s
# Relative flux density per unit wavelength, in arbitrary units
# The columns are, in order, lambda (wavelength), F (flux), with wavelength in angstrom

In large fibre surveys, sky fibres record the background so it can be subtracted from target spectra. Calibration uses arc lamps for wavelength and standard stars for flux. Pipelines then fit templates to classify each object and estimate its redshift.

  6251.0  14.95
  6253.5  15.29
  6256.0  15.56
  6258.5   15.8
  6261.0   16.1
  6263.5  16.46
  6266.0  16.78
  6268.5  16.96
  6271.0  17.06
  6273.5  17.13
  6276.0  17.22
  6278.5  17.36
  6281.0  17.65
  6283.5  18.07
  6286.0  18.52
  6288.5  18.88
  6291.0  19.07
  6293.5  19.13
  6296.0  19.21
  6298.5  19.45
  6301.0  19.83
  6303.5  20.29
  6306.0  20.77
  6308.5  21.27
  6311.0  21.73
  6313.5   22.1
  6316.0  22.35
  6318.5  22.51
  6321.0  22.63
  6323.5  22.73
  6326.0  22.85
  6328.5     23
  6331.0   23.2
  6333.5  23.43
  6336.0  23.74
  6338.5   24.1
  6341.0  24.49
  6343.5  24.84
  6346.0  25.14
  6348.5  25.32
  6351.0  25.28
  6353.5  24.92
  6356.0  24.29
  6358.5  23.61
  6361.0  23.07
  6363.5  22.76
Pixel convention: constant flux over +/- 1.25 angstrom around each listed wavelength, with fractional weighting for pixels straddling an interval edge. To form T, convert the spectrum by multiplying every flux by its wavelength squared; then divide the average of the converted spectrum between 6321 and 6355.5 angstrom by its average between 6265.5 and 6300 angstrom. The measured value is 1.4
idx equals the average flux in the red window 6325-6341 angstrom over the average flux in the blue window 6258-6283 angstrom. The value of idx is 1.4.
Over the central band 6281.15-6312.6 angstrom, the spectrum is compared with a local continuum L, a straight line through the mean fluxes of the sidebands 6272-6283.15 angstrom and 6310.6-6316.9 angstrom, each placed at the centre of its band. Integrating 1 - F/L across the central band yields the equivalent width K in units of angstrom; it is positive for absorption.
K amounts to 0.4 angstrom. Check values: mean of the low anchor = 17.4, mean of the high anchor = 22.1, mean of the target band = 19.6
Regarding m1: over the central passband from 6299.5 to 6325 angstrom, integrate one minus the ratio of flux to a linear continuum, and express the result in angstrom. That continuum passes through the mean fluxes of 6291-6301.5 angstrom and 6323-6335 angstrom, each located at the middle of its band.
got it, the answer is -0.5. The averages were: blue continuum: 19.3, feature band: 21.6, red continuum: 23.1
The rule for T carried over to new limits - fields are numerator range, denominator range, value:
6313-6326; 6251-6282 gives 1.38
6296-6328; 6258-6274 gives 1.31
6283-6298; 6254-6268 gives 1.18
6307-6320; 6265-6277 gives 1.31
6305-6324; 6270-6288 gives 1.26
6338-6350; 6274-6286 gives 1.44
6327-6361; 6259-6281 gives 1.47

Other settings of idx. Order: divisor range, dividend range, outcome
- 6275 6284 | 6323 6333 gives 1.31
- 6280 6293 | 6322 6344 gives 1.27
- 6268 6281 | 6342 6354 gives 1.46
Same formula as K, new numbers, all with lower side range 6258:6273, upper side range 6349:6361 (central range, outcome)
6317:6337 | -0.93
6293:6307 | -0.13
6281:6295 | -0.06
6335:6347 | -0.65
